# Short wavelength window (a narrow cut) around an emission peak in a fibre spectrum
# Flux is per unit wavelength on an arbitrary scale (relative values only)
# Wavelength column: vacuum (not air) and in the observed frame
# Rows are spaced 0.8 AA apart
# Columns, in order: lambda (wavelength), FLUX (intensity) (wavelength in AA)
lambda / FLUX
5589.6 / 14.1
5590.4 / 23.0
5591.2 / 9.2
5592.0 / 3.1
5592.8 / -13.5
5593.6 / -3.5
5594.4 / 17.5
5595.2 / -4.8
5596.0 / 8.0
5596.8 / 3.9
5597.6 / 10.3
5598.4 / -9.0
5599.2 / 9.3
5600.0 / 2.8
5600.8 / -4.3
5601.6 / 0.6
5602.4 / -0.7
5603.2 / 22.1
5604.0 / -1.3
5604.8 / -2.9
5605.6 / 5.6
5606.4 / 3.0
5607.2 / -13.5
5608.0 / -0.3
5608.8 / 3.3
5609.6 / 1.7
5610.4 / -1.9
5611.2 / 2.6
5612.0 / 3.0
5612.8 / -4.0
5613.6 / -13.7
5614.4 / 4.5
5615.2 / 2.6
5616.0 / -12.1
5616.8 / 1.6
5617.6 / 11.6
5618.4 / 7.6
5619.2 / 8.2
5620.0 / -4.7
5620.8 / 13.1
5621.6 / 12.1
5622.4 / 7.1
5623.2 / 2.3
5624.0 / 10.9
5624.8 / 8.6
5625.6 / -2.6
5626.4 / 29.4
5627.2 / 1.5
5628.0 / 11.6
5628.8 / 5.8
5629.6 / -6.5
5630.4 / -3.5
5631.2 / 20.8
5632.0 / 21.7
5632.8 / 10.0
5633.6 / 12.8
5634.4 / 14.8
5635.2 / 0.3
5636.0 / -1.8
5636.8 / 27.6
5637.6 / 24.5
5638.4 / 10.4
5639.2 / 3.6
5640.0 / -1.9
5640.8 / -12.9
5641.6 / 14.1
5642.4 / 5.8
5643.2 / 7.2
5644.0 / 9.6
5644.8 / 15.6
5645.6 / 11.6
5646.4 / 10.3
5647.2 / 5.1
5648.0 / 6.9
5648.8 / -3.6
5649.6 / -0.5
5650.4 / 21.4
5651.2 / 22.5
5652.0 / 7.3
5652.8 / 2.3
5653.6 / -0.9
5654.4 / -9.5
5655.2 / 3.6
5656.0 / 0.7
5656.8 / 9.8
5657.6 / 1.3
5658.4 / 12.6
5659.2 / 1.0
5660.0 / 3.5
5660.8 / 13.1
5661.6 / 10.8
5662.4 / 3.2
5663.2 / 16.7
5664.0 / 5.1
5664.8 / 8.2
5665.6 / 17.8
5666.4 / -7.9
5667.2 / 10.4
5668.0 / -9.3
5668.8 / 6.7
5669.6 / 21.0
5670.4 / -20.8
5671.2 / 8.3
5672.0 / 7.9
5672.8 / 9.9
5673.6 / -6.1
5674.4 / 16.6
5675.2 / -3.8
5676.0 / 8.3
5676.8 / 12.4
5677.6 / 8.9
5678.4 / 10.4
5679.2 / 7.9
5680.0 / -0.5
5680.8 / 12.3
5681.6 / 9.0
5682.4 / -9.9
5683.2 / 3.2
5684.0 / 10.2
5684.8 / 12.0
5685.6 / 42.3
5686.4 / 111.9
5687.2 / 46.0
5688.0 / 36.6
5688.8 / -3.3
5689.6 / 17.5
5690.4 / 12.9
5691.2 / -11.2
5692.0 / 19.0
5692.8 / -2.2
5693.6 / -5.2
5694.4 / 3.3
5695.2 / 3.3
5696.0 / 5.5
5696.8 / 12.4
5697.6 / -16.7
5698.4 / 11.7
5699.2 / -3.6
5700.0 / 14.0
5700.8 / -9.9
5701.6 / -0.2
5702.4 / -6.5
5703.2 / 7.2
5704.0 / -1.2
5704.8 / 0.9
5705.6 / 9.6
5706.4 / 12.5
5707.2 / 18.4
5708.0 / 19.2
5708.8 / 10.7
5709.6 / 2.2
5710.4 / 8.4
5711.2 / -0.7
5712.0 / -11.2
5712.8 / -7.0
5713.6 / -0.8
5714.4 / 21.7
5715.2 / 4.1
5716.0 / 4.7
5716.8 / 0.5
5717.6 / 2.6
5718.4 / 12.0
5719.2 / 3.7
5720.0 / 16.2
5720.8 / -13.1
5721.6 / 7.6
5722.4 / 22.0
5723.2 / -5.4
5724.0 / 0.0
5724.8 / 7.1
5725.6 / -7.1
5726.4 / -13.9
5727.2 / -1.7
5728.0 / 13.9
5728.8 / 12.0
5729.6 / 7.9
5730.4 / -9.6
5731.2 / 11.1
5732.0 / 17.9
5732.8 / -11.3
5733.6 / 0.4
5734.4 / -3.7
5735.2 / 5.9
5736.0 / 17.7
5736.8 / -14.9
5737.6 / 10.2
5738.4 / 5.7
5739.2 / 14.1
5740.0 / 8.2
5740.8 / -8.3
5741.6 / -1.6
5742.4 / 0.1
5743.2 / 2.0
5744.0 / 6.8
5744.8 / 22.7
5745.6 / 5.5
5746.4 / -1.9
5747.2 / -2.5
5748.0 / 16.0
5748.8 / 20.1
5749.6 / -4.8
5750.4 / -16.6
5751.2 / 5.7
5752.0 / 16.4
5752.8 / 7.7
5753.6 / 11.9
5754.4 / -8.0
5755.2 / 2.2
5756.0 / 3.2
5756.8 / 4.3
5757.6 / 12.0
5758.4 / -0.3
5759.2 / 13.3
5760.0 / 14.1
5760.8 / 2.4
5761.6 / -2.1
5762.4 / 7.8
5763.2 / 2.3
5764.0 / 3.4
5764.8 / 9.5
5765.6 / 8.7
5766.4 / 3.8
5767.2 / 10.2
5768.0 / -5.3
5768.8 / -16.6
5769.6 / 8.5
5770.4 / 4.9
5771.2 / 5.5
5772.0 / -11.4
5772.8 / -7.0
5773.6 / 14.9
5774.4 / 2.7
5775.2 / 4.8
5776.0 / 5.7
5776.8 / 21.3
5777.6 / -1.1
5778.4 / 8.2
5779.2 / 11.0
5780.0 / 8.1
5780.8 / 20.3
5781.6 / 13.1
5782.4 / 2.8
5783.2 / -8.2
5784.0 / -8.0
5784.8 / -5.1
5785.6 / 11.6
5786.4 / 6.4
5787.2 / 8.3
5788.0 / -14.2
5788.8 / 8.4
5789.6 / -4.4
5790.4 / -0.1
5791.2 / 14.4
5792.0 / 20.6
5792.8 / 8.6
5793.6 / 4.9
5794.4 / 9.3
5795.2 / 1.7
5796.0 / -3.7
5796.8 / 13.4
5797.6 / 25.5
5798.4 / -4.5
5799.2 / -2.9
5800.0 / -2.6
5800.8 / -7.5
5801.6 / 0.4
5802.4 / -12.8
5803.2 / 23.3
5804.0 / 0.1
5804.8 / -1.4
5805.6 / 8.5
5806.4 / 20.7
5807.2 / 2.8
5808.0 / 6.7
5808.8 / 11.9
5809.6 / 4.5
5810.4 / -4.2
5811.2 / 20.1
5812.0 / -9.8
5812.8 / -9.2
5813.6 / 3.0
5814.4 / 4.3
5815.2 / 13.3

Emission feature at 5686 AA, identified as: [O III] 5007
